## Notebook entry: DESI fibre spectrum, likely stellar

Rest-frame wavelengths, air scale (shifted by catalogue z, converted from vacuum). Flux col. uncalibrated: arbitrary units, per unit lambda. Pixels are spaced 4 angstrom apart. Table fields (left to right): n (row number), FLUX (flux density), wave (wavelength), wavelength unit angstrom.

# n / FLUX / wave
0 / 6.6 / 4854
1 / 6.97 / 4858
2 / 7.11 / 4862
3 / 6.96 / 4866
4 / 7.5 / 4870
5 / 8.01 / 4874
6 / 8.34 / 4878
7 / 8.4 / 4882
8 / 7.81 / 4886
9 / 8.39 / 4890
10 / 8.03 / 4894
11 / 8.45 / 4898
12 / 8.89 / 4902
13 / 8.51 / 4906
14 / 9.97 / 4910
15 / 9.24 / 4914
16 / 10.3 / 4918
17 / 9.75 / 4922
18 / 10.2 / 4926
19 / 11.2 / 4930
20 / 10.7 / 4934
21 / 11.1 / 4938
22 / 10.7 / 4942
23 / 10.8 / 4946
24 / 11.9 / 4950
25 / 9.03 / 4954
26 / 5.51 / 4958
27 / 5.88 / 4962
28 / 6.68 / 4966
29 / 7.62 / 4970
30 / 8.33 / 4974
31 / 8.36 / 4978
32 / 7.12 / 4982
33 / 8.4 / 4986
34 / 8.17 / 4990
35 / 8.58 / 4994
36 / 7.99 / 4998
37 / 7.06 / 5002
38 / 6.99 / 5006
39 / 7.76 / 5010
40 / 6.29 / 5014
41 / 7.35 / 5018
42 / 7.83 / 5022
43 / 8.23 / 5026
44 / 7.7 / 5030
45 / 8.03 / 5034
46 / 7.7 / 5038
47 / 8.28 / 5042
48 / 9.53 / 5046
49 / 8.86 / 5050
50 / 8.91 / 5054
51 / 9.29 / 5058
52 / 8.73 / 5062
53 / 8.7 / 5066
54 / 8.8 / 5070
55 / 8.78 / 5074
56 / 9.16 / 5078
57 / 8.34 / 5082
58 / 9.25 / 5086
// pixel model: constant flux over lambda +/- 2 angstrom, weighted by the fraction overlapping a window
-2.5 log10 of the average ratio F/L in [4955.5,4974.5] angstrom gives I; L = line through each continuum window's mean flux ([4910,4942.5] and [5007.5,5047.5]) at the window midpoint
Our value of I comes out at 0.36 mag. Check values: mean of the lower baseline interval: 10.4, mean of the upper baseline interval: 7.84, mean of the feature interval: 6.74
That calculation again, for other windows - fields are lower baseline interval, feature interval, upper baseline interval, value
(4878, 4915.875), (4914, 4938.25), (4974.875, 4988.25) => -0.23 mag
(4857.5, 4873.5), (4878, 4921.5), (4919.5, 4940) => 0.03 mag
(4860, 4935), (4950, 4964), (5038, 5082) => 0.17 mag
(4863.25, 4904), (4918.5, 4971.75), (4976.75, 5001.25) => -0.16 mag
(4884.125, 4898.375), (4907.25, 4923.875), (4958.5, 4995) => -0.22 mag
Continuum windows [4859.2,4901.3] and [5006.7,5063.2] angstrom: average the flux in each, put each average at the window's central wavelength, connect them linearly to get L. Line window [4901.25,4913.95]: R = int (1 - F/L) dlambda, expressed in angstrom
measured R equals -1.9 angstrom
